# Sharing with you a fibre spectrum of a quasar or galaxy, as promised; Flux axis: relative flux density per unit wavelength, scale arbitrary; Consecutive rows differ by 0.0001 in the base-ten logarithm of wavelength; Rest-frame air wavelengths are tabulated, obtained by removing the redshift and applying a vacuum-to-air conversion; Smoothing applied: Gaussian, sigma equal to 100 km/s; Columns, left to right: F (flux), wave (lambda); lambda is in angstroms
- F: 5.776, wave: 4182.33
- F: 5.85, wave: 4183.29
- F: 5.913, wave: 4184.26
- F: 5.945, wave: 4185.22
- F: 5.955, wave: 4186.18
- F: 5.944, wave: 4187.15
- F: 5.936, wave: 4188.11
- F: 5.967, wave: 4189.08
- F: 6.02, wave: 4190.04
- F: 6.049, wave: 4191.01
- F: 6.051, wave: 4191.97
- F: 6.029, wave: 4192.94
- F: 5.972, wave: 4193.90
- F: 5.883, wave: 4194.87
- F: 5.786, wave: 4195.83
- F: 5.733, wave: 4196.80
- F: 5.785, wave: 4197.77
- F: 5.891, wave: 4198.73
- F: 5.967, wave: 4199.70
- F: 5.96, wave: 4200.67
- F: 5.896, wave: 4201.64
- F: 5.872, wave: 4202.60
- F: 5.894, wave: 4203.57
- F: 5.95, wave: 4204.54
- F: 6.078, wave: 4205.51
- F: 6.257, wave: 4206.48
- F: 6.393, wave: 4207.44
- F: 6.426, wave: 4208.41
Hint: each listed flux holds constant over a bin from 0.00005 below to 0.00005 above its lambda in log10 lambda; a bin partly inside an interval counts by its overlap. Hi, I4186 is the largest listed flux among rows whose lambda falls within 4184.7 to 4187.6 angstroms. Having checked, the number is 5.955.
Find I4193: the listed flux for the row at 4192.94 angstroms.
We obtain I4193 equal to 6.029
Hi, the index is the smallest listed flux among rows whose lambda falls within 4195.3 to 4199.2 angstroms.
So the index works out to 5.733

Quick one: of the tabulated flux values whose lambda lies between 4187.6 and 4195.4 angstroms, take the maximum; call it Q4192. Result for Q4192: 6.051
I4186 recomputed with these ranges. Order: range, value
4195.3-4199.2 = 5.891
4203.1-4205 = 5.95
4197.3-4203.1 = 5.967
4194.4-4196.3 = 5.883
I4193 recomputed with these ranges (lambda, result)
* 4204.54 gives 5.95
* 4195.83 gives 5.786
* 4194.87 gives 5.883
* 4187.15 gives 5.944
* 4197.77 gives 5.785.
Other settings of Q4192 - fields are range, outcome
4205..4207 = 6.257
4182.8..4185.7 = 5.945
